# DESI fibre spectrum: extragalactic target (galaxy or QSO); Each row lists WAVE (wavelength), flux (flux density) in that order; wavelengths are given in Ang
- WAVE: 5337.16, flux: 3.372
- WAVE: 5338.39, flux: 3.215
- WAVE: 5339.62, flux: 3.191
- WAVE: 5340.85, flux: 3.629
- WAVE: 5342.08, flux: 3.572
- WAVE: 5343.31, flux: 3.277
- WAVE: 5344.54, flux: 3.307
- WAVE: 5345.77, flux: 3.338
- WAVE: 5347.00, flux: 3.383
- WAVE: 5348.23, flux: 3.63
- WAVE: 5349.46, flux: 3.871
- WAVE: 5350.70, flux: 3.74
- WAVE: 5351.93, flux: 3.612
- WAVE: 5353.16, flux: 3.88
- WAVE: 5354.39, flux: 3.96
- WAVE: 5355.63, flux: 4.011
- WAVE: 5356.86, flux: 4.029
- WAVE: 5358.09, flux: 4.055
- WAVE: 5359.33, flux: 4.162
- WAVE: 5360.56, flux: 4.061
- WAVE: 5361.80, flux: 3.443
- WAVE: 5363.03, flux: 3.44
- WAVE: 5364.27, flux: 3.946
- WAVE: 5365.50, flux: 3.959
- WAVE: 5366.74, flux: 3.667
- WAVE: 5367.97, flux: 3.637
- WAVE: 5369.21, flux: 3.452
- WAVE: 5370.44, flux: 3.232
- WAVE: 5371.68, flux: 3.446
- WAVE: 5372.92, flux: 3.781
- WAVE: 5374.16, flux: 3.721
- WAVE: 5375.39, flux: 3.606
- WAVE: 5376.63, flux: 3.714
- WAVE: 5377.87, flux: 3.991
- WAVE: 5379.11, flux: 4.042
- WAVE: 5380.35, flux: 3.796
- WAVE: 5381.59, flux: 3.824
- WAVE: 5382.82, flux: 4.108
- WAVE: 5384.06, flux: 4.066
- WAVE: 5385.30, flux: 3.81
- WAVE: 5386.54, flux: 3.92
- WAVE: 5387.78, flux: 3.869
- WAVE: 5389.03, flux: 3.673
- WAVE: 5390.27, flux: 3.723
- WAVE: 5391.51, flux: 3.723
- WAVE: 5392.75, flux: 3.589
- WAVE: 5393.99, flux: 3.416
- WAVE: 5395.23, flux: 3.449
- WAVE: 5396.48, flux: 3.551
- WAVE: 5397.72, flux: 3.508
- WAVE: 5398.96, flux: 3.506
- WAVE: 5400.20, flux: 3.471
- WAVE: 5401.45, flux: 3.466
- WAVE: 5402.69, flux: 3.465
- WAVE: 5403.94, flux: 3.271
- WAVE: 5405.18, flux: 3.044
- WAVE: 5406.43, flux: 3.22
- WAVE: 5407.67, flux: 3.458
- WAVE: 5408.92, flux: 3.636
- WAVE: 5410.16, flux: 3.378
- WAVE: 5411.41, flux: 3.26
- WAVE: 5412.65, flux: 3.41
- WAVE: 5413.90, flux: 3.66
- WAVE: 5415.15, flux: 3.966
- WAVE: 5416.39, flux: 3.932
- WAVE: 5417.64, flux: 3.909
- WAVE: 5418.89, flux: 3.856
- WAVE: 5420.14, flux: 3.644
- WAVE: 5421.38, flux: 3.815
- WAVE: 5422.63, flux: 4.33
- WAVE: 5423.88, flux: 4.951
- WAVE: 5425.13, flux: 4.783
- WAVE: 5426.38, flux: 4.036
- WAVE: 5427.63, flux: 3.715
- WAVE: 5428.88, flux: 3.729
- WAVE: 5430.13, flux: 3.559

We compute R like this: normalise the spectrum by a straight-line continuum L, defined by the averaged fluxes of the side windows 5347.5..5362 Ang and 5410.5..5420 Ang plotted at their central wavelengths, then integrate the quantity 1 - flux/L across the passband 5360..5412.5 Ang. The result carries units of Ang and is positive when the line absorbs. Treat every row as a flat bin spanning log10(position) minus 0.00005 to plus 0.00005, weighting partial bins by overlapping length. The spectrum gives 2.2 Ang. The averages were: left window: 3.88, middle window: 3.62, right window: 3.7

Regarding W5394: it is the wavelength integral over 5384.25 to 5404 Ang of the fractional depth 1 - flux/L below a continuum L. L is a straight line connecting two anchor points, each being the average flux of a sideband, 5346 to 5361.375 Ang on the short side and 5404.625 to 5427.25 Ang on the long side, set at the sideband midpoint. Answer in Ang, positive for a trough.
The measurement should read 1.07 Ang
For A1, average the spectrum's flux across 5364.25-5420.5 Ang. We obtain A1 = 3.64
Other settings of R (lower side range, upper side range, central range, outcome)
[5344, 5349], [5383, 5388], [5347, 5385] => -1.1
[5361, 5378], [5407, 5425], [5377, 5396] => -0.5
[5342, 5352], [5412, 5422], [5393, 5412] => 1.6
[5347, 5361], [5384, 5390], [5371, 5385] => 0.1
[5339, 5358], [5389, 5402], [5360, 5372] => -0.1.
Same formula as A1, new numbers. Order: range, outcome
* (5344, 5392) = 3.76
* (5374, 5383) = 3.85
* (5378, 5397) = 3.78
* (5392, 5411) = 3.43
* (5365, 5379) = 3.67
